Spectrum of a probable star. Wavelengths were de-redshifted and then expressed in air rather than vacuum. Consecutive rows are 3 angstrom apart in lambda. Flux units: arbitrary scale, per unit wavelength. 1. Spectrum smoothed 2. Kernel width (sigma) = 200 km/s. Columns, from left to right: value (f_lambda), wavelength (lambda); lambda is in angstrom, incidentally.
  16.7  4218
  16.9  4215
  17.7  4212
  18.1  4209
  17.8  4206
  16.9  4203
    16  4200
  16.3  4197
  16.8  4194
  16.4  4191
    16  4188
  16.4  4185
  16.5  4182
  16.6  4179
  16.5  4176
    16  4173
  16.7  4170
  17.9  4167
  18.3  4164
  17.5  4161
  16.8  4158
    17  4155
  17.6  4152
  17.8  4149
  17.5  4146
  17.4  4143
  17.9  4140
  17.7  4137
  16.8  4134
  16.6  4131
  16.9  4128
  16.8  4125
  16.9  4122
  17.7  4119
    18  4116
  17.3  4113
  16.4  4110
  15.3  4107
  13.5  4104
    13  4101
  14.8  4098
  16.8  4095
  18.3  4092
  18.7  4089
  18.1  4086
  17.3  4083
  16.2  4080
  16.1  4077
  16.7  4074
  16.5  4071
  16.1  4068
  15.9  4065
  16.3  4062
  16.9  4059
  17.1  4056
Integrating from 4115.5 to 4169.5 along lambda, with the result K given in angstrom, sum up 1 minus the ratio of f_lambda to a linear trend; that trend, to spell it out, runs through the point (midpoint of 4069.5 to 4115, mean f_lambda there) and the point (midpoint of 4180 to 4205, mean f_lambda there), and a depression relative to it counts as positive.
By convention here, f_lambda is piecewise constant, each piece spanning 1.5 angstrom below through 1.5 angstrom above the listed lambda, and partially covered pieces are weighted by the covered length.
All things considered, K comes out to -3.2 angstrom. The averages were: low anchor 16.4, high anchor 16.4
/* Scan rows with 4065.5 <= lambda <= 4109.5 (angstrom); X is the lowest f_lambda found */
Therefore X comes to 13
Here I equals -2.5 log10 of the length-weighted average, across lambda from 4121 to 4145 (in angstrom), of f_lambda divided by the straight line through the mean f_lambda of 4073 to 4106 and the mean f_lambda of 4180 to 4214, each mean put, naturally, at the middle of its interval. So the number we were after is -0.04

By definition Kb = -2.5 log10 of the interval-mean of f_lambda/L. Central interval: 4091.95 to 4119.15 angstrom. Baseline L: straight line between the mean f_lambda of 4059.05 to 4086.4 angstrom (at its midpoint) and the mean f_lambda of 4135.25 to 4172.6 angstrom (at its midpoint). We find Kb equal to 0.07 mag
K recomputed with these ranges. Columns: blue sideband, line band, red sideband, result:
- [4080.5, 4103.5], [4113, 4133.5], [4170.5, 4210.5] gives -0.7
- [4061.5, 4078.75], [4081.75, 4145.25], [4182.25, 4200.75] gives -1.9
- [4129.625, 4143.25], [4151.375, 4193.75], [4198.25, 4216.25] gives 1.0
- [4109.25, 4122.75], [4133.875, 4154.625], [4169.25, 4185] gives -0.8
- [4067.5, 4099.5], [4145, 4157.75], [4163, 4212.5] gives -0.4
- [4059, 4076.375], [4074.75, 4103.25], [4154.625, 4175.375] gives 0.0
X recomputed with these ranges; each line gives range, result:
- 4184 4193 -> 16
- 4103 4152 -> 13.5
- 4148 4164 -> 16.8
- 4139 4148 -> 17.4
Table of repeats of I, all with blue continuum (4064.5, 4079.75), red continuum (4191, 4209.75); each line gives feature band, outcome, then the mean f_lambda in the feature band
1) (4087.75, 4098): -0.07 mag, 17.5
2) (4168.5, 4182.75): 0.02 mag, 16.5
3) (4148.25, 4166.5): -0.05 mag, 17.5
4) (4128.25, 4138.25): -0.03 mag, 17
